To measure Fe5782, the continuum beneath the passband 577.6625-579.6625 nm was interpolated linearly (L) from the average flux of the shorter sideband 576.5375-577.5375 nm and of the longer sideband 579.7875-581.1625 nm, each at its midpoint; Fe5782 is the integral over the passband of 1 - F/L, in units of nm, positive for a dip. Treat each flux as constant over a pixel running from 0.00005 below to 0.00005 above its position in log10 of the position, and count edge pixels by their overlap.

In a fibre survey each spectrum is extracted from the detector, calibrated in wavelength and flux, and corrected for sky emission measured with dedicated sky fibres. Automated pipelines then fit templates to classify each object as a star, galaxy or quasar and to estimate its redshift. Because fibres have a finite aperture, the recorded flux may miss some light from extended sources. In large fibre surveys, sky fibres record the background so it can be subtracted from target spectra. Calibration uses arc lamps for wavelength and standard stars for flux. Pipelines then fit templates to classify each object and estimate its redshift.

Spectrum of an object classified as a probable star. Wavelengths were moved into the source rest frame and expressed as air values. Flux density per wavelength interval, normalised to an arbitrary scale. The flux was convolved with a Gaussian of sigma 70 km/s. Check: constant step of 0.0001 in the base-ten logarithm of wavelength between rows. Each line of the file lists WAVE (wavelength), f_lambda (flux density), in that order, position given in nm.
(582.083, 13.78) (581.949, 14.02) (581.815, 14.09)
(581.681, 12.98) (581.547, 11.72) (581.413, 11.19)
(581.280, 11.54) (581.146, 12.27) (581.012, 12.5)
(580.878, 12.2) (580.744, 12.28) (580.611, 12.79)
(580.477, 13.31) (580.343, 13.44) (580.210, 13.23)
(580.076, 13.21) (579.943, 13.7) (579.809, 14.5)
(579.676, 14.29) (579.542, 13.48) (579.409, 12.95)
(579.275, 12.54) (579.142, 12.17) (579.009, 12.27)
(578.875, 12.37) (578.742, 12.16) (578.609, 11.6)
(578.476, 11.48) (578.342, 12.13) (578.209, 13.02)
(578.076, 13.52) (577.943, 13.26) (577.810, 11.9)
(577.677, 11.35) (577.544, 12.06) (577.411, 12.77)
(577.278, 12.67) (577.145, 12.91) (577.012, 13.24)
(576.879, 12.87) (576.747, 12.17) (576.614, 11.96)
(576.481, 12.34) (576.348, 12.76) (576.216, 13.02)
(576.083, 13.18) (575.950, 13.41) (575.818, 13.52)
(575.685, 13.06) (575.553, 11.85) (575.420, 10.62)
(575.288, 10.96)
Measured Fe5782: 0.05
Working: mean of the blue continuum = 12.6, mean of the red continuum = 13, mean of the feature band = 12.5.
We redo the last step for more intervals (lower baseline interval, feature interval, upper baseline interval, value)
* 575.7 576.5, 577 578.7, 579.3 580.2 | 0.11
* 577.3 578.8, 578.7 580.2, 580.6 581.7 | -0.11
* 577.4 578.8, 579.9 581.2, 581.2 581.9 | -0.06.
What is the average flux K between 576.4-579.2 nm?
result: 12.4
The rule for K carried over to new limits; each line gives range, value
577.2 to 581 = 12.7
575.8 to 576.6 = 12.9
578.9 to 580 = 13.2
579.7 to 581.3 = 13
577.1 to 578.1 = 12.5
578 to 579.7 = 12.6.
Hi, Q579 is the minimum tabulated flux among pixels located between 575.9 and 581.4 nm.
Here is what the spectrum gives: 11.35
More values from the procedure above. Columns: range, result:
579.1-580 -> 12.17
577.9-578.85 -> 11.48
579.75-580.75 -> 12.28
